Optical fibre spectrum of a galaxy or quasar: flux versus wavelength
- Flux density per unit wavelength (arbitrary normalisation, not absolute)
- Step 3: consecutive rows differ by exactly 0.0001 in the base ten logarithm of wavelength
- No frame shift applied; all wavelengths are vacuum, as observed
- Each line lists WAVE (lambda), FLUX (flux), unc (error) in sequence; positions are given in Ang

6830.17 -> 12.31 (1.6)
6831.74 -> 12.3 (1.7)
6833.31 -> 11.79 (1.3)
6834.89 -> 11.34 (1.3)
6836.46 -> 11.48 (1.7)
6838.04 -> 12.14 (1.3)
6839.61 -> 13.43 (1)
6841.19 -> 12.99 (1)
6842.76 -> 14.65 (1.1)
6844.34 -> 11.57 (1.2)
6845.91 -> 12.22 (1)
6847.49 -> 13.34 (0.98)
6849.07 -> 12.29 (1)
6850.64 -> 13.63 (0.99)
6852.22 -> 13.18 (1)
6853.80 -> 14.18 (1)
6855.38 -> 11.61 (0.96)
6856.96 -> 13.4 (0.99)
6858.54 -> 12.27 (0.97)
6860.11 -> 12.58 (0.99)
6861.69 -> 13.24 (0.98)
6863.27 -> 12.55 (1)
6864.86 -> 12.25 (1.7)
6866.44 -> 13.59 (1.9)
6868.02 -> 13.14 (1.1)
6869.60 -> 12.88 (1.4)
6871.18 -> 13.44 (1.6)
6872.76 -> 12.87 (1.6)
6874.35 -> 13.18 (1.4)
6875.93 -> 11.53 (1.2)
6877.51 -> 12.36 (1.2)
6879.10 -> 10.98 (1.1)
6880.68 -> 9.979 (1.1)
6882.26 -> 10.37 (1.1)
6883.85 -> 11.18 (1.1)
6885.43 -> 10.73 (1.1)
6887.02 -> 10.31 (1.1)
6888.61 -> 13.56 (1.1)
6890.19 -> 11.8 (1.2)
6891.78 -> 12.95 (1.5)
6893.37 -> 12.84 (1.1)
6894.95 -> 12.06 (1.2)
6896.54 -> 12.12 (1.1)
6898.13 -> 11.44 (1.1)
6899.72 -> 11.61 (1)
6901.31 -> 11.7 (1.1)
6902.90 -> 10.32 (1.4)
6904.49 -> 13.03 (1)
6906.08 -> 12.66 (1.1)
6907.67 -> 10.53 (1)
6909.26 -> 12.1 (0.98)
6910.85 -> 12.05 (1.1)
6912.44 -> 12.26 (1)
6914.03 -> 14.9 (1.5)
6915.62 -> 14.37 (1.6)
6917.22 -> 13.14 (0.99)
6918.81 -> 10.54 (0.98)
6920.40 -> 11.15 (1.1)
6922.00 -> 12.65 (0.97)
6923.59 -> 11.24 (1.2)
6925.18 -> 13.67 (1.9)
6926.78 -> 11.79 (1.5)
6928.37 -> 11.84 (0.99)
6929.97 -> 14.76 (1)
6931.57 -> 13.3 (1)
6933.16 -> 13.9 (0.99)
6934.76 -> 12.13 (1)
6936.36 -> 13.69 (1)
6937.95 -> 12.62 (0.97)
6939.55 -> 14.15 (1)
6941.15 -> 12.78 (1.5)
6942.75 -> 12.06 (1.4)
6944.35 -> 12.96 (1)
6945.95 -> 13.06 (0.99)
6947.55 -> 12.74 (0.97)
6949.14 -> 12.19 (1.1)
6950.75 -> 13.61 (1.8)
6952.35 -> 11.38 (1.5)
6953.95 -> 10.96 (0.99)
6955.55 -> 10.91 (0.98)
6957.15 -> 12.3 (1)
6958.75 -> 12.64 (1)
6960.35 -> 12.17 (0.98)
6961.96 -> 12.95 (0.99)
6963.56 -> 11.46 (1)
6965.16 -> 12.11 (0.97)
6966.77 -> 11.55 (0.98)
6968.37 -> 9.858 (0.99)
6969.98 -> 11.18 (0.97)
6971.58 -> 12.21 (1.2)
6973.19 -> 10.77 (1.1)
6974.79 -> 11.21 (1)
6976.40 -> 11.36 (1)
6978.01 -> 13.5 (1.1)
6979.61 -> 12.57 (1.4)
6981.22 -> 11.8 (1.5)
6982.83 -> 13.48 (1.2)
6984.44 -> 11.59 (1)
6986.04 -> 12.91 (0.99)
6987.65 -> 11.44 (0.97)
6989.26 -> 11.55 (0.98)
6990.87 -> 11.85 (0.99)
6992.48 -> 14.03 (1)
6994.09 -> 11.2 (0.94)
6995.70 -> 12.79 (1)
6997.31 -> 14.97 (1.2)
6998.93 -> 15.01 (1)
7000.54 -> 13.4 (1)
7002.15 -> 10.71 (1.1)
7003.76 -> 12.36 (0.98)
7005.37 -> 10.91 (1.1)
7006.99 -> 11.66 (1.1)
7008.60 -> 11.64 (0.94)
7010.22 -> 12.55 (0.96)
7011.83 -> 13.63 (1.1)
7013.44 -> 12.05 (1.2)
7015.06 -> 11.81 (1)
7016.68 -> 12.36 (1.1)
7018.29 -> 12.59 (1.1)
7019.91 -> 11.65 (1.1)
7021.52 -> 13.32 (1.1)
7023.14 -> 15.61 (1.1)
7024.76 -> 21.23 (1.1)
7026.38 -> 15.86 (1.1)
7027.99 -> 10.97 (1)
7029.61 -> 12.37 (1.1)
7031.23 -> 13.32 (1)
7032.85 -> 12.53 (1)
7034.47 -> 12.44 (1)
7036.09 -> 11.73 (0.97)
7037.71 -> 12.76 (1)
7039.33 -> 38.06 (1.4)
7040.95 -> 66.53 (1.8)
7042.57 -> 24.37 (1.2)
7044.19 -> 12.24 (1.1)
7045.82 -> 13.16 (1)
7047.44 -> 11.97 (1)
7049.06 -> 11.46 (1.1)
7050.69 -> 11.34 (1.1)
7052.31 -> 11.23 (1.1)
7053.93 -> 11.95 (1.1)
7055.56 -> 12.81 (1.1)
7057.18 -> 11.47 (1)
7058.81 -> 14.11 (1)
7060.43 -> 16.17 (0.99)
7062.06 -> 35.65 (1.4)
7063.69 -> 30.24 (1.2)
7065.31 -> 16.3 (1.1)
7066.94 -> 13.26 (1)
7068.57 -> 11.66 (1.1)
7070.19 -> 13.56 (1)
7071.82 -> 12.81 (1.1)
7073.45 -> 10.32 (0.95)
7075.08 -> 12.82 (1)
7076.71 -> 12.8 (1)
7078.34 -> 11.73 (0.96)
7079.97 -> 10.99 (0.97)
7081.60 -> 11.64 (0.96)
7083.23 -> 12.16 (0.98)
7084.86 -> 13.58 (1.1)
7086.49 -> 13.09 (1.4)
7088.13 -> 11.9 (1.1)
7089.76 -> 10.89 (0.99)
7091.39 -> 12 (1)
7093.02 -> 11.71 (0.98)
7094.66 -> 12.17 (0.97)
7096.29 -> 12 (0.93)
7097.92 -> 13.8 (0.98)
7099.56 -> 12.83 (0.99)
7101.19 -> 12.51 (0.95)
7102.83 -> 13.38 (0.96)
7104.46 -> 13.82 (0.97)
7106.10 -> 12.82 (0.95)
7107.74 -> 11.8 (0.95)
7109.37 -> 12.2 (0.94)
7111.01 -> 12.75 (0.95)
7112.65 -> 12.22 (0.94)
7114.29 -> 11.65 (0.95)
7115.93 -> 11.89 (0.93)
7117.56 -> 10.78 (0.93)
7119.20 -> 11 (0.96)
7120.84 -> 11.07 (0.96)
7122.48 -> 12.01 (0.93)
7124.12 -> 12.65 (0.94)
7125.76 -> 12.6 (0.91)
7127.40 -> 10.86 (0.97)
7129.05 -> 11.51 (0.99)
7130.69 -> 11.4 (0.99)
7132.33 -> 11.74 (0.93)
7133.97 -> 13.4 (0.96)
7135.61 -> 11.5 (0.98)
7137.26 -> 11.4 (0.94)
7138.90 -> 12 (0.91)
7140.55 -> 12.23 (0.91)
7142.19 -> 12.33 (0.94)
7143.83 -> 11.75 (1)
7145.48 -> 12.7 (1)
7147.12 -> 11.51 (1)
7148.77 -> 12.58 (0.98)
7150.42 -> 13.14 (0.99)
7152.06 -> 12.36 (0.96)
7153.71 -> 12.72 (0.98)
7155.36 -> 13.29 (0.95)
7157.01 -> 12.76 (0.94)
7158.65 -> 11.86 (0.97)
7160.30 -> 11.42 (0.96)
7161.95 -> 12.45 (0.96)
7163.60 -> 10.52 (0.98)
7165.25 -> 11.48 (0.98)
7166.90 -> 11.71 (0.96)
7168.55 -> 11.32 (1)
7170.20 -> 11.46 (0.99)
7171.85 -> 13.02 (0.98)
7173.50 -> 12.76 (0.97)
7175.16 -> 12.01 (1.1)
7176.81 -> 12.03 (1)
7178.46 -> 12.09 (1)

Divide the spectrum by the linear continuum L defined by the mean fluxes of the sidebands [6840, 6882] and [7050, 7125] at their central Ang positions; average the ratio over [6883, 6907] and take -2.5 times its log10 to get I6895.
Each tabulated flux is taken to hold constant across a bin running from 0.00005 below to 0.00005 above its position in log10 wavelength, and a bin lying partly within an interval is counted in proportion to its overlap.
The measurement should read 0.08 mag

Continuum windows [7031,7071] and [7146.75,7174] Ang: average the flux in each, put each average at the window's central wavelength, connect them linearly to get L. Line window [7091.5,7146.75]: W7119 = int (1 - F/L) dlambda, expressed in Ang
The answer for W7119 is 8.5 Ang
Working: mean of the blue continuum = 18.1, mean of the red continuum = 12.1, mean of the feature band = 12.1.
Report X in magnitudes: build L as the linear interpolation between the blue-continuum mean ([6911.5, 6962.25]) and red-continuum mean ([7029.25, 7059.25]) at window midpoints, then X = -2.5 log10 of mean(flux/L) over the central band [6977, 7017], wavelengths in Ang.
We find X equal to 0.216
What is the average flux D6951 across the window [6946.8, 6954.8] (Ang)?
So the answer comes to 12.2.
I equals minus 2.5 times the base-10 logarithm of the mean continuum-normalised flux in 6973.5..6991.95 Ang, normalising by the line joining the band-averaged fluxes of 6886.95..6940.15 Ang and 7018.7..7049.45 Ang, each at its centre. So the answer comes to 0.278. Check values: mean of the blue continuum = 12.5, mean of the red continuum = 18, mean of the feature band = 12.1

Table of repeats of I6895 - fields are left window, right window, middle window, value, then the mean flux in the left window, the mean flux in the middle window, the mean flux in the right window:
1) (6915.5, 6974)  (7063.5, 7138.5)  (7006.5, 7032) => -0.08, 12.3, 13.3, 12.5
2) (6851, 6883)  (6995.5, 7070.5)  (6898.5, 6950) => 0.09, 12.5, 12.6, 15.8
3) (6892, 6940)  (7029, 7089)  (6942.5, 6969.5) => 0.12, 12.5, 12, 16.1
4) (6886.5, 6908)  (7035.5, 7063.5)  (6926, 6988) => 0.20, 12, 12.3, 19.5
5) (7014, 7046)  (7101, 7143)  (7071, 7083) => 0.24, 17.8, 11.9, 12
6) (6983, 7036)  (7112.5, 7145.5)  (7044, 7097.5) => -0.11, 12.9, 13.7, 11.8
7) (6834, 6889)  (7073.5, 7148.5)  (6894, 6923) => 0.02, 12.4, 12.1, 12.1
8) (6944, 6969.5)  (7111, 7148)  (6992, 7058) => -0.25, 12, 15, 11.8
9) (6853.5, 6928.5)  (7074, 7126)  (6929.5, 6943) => -0.09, 12.2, 13.3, 12.2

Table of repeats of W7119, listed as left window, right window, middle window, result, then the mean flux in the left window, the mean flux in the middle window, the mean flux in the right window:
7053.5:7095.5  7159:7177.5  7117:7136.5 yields 1.7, 14.2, 11.7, 11.8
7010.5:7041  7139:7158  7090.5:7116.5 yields 2.5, 16.1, 12.5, 12.5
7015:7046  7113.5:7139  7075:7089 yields 2.2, 18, 12.3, 11.7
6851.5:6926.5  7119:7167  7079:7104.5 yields -0.6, 12.3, 12.4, 12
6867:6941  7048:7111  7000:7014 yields 1.1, 12.3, 12.1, 13.6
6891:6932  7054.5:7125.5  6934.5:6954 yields -0.3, 12.3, 12.7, 13.4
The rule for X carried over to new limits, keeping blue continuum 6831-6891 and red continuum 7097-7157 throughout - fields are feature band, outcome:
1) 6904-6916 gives -0.03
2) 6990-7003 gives -0.06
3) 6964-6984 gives 0.05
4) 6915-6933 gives -0.02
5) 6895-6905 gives 0.06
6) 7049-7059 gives 0.03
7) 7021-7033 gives -0.18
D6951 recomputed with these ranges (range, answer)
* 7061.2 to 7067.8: 23.7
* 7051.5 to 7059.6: 12.3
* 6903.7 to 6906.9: 12.8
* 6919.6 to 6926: 12.2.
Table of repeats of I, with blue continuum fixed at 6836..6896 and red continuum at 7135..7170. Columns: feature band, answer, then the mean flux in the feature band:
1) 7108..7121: 0.03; 11.7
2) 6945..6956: 0.01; 12.2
